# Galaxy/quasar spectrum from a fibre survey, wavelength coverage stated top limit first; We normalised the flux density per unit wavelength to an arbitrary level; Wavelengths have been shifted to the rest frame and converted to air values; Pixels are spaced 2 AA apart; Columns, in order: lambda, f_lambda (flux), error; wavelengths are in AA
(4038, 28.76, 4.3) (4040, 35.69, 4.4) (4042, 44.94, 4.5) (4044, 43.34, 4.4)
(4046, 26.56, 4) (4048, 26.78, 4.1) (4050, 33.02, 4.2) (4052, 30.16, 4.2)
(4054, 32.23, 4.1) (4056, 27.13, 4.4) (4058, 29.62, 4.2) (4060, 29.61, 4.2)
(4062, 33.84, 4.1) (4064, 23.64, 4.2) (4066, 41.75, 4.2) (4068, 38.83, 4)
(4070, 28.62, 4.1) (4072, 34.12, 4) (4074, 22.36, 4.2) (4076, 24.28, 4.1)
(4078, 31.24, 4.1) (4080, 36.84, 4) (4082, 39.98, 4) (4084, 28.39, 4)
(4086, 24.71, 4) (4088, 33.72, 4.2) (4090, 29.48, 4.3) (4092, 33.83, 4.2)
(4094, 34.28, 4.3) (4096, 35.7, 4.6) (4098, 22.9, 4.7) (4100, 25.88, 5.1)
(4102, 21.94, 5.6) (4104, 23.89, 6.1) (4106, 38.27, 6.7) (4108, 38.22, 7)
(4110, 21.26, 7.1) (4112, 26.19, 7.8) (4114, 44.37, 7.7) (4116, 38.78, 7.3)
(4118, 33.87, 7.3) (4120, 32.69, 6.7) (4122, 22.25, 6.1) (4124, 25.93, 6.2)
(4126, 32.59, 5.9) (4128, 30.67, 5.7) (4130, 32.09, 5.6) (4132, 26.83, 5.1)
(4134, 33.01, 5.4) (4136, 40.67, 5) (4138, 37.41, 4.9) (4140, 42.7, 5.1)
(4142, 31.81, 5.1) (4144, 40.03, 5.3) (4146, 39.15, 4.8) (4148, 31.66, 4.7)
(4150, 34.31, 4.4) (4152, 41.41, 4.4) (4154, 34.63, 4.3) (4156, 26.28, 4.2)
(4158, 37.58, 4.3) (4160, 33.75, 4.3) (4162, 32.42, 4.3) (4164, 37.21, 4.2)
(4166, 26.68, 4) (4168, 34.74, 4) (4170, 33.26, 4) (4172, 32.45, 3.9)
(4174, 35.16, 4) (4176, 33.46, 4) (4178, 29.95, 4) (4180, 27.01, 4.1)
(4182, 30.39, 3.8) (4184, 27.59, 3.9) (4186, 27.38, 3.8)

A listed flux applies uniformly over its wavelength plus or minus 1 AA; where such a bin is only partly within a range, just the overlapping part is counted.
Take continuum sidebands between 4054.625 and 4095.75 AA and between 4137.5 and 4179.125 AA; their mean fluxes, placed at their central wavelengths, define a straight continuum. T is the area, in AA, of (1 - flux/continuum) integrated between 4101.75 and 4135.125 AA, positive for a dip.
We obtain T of 2.1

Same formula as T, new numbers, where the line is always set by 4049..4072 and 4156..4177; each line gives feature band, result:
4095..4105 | 1.9 AA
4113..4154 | -2.2 AA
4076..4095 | 0.0 AA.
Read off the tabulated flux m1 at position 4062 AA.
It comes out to 33.84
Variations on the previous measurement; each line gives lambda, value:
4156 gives 26.28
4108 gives 38.22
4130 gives 32.09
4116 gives 38.78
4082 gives 39.98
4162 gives 32.42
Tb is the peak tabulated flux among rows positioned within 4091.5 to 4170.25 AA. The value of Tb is 44.37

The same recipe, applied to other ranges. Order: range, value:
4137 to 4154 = 42.7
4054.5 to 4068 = 41.75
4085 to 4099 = 35.7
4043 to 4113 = 43.34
